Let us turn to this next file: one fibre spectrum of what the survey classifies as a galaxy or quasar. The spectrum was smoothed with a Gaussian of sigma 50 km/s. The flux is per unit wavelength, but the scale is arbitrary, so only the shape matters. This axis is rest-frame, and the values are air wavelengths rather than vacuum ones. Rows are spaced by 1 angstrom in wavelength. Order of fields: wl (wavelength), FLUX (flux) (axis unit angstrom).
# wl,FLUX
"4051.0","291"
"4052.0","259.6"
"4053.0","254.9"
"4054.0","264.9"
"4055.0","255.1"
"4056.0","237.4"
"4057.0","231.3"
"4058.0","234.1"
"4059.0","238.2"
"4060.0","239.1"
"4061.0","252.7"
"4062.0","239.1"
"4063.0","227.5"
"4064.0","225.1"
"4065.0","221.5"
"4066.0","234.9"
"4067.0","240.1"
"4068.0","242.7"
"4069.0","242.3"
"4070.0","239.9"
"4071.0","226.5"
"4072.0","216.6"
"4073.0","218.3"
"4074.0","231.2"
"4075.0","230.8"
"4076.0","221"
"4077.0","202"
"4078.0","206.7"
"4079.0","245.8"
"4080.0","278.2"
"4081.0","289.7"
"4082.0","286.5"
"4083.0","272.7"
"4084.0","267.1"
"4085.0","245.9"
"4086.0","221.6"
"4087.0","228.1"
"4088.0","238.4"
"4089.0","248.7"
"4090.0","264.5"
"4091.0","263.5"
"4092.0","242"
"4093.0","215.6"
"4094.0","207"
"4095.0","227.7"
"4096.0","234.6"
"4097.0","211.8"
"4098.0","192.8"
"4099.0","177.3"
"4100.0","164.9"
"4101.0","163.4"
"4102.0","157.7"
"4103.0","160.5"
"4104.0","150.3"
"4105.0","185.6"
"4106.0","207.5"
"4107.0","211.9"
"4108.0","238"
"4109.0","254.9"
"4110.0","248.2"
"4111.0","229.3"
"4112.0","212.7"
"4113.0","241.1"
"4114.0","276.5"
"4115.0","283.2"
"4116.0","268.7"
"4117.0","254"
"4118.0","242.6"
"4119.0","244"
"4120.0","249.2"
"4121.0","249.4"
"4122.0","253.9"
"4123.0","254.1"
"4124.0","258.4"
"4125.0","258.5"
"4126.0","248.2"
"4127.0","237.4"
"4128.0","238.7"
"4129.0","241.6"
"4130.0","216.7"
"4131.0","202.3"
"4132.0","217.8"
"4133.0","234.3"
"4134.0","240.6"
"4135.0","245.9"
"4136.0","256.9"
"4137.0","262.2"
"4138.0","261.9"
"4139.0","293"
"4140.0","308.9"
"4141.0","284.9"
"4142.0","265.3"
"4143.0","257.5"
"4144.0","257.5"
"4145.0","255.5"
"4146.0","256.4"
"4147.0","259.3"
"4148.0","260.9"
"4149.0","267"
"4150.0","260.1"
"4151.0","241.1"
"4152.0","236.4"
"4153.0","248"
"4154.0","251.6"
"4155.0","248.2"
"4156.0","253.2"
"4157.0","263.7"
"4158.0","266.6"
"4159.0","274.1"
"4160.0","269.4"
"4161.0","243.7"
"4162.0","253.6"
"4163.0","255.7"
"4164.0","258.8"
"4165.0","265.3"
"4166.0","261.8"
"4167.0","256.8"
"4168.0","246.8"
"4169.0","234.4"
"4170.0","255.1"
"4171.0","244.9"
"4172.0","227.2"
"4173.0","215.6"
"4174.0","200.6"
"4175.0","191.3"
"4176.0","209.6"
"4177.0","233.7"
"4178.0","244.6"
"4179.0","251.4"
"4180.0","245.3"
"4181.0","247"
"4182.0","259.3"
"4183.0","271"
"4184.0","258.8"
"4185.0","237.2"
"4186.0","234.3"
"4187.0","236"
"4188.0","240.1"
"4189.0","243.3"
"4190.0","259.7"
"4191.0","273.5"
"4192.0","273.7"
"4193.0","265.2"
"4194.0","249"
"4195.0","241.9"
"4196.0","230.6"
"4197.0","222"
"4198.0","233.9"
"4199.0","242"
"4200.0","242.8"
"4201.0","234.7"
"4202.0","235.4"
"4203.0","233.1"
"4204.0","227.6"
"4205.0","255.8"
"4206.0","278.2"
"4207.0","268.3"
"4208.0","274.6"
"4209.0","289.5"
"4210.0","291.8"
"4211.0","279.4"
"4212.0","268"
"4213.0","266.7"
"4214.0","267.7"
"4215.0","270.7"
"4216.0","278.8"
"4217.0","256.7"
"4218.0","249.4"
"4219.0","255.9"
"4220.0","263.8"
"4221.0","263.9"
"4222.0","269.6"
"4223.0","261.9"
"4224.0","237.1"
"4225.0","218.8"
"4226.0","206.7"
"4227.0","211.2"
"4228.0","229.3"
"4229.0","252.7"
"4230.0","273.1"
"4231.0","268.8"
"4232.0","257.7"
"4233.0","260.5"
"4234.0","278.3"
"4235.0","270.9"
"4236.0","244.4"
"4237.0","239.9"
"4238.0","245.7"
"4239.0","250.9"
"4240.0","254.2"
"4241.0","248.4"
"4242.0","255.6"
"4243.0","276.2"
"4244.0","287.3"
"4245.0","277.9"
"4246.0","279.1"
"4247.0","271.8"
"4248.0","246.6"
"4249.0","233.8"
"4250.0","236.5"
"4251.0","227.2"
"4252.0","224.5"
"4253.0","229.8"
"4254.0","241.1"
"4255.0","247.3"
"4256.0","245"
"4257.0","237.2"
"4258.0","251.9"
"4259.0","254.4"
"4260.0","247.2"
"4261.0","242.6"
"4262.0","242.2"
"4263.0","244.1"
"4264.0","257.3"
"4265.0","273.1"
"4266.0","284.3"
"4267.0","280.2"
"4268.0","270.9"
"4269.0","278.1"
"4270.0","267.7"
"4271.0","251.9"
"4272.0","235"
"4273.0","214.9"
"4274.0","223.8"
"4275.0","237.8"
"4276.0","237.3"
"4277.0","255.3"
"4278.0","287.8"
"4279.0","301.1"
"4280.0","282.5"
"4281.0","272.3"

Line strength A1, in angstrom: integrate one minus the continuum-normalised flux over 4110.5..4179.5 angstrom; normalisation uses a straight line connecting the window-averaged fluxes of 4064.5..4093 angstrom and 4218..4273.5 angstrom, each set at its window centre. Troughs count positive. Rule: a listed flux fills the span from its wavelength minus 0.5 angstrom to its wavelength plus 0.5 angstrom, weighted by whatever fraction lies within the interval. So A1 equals -1.1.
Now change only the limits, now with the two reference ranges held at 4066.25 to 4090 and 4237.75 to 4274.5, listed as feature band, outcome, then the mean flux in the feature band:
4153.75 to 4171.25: -0.67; 256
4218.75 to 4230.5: 0.25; 245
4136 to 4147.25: -1.09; 269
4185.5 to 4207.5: 0.20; 246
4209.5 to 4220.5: -0.80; 268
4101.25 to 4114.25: 1.71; 211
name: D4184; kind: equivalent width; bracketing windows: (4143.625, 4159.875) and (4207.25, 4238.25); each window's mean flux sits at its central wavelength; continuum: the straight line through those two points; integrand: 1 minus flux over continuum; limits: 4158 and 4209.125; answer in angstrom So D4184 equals 2.07 angstrom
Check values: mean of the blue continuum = 257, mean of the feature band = 247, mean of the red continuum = 258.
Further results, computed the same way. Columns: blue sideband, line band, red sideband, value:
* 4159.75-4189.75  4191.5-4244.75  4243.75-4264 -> -1.99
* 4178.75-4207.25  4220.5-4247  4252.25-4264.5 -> -0.99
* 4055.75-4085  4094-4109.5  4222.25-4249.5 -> 2.93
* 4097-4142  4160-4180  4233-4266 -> 0.05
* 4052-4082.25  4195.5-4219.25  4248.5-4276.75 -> -1.12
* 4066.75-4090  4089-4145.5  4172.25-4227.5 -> 1.90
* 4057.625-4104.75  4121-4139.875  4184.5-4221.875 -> -0.68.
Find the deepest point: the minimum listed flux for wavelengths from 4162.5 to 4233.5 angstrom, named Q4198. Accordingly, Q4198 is 191.3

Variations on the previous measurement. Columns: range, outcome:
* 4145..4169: 234.4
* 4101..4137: 150.3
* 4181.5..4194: 234.3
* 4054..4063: 227.5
